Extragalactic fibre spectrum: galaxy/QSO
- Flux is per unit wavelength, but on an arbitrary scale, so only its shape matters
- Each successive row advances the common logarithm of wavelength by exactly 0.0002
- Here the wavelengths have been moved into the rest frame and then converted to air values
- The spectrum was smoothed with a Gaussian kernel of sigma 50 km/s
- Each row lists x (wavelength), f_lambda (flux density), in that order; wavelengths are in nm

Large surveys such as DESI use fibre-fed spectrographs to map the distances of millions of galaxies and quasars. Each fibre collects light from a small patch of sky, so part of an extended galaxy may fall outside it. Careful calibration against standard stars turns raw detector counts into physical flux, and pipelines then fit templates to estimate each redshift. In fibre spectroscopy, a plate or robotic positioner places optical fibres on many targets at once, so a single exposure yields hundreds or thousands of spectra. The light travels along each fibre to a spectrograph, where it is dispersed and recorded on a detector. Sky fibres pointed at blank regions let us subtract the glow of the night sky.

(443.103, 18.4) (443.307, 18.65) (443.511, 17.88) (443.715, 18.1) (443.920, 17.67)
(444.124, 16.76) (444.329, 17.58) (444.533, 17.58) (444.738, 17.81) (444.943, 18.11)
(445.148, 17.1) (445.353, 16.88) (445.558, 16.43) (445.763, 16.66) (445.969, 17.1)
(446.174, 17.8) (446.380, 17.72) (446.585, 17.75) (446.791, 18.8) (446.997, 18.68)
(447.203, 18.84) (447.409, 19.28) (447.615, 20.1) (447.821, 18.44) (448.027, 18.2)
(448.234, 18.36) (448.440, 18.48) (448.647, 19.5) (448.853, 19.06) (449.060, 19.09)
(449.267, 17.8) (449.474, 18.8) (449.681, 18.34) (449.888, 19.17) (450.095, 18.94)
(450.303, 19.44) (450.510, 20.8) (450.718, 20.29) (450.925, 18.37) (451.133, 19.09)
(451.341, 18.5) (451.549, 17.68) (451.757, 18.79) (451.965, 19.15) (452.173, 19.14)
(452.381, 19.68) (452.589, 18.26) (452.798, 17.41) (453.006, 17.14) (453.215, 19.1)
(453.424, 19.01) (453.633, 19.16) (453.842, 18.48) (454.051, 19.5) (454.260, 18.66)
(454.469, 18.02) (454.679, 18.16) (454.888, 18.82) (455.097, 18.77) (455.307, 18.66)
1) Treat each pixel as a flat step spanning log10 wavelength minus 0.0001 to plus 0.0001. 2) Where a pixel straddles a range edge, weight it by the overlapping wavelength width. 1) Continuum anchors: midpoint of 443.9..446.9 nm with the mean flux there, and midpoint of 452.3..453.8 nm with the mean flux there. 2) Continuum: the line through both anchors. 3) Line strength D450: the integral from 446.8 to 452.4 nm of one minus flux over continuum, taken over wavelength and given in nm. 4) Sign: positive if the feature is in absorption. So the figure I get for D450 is -0.29 nm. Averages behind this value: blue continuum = 17.4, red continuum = 18.5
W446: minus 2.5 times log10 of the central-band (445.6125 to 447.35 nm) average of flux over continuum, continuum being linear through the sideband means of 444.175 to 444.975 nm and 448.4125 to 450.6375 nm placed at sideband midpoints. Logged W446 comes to 0.02 mag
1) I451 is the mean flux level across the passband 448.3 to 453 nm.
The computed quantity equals 18.9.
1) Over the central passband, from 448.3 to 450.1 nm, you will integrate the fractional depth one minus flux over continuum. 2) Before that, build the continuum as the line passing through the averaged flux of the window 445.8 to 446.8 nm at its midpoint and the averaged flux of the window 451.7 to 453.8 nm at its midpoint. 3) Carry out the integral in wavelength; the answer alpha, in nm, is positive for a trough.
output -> -0.07 nm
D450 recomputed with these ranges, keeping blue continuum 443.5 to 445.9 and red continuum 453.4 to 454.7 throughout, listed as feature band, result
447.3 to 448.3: -0.06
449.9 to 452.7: -0.12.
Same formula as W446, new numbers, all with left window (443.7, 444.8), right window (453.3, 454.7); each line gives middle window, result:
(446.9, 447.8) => -0.07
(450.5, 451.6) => -0.04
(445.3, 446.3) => 0.05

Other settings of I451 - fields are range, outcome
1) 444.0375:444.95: 17.5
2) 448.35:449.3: 18.9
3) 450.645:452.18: 18.8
